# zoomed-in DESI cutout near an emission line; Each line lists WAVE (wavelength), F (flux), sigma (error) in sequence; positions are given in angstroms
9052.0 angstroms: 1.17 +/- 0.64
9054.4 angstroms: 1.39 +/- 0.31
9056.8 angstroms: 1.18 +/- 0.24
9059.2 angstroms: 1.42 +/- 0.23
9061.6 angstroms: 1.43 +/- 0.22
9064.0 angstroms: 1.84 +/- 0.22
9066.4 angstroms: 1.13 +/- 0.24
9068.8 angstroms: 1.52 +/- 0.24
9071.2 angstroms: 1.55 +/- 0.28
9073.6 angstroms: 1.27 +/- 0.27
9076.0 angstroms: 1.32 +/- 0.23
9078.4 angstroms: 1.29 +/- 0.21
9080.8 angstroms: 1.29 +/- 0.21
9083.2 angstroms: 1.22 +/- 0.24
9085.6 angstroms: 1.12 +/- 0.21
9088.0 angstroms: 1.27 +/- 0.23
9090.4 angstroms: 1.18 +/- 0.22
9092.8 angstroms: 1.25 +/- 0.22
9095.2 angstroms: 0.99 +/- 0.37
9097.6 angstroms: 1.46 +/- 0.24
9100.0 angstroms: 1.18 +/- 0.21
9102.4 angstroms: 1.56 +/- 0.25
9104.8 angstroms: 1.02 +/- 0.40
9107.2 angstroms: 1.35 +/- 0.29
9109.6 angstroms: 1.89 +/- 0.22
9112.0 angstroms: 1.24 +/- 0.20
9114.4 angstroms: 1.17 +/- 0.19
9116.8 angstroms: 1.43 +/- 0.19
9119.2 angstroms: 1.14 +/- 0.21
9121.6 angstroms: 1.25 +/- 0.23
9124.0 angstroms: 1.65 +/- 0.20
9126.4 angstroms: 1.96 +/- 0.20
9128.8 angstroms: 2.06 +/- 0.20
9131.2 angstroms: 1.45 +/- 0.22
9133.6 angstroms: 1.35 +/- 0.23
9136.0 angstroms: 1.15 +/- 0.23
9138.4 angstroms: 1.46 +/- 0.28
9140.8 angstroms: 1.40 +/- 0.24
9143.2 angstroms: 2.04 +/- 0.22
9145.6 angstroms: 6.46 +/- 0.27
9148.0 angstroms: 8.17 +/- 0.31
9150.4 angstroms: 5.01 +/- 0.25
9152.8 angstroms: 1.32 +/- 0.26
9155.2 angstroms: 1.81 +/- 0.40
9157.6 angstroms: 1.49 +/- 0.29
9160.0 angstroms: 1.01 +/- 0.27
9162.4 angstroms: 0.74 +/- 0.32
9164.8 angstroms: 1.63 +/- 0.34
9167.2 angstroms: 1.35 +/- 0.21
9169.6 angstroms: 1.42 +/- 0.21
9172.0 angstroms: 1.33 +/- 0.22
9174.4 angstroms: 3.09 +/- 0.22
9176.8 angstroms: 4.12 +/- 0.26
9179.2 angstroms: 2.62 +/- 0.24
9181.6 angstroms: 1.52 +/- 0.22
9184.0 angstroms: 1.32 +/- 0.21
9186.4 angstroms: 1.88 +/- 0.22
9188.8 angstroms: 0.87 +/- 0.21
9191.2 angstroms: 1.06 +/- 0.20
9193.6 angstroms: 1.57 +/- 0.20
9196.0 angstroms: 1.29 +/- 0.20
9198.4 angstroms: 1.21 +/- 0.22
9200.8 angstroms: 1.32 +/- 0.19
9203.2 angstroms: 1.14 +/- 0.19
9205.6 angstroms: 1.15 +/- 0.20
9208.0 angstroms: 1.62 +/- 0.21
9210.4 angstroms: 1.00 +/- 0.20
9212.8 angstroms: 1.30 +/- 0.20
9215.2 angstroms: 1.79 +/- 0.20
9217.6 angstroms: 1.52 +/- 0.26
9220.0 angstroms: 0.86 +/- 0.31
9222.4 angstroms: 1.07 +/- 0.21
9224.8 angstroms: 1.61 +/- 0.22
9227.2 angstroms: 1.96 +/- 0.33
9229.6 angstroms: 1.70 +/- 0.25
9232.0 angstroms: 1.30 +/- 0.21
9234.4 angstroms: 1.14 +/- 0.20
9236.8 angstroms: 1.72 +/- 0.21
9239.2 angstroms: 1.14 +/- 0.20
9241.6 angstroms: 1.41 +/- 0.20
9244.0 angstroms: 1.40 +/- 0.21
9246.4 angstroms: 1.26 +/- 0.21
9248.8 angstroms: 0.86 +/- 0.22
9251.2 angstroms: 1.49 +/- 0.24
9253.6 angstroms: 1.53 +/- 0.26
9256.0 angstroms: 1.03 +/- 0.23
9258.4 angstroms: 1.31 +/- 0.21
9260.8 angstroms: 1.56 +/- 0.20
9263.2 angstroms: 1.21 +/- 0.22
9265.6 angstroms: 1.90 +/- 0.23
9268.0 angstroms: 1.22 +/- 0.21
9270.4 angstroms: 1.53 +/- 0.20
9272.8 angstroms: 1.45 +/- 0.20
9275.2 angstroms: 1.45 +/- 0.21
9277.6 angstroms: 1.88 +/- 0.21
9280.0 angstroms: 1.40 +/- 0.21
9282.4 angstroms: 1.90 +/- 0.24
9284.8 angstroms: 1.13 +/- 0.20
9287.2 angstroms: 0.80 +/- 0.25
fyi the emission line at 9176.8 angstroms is [N II]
